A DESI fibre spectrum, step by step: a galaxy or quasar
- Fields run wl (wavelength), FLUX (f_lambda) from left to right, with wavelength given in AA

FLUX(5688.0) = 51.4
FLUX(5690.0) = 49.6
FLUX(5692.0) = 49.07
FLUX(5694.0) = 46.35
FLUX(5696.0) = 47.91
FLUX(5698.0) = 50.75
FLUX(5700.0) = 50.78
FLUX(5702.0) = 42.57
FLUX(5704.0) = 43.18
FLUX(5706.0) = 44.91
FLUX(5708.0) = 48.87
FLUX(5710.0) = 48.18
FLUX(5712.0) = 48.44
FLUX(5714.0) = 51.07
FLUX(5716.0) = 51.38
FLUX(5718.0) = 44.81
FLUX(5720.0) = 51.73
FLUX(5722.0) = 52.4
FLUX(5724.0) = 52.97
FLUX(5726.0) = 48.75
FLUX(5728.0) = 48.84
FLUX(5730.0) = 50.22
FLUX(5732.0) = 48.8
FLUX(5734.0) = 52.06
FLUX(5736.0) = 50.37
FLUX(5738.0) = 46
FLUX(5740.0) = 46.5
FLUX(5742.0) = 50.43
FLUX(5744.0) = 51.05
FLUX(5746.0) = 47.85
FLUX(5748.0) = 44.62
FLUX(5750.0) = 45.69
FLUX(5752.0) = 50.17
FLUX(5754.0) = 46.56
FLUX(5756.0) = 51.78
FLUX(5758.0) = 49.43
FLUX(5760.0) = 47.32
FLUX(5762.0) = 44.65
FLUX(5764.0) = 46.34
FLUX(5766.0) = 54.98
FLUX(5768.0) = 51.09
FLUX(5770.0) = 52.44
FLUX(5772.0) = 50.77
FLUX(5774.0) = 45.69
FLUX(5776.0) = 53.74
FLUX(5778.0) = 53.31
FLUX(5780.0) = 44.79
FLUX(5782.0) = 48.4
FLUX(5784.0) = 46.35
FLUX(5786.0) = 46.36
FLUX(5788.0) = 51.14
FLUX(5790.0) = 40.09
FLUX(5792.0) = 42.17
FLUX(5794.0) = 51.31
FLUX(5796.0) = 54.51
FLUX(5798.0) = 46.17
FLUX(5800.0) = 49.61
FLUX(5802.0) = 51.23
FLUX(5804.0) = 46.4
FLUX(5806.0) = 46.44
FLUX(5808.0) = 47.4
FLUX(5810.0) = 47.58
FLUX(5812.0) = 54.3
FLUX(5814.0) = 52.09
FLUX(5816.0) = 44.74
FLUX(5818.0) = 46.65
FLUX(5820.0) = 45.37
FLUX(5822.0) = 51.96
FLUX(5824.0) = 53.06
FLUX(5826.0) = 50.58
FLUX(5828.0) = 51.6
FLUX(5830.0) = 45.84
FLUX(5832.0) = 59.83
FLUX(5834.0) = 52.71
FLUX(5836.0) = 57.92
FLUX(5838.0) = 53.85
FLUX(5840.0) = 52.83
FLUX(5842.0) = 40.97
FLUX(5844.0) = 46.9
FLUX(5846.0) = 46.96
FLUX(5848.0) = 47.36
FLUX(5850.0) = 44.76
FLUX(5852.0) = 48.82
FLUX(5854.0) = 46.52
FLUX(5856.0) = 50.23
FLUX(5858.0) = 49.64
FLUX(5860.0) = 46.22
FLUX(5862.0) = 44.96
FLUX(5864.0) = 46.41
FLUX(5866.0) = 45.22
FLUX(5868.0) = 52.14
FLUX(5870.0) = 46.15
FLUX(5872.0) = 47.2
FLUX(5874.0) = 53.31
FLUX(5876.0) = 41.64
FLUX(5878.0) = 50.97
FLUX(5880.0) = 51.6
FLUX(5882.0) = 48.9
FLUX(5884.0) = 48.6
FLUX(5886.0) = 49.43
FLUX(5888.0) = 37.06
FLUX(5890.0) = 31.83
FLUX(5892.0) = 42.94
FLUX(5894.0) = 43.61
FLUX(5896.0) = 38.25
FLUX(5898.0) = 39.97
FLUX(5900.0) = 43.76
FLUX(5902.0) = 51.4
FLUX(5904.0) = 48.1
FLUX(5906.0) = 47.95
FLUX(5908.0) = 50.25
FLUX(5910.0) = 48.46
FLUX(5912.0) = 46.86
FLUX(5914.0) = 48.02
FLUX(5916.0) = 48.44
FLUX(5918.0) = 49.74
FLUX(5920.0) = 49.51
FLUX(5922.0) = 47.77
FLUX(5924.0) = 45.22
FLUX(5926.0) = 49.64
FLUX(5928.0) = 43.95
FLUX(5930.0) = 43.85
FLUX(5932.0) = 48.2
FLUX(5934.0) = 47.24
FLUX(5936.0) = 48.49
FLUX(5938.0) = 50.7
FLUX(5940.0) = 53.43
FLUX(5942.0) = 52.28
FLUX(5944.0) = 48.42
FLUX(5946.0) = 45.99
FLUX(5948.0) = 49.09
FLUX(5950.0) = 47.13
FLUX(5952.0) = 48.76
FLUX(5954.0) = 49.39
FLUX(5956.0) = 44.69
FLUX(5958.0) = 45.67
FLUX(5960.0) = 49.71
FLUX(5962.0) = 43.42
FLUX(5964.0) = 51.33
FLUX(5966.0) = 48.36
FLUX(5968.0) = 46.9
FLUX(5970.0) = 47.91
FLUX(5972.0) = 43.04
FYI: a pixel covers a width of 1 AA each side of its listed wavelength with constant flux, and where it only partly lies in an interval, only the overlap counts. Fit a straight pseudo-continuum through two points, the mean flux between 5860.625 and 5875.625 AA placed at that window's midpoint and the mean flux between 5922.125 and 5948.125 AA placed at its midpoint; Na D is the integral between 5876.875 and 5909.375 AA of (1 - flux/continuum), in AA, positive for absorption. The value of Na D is 1.7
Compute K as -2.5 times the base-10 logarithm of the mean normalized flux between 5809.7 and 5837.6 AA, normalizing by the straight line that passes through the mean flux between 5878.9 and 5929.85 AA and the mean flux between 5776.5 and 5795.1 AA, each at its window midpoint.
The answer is -0.09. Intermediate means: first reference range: 47.3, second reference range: 46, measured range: 51.2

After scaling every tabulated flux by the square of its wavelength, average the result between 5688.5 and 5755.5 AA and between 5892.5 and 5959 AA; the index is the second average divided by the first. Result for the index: 1.05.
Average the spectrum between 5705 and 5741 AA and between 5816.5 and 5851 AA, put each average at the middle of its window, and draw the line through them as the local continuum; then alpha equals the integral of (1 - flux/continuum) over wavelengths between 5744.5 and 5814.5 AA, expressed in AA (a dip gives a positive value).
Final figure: 1.3 AA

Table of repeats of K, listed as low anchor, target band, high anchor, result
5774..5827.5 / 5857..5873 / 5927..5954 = 0.03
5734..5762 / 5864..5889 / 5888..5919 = -0.05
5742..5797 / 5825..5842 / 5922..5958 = -0.09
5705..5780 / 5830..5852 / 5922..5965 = -0.03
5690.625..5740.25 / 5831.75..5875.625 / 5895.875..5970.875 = -0.02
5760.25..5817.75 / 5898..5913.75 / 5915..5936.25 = 0.00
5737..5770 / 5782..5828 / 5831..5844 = 0.05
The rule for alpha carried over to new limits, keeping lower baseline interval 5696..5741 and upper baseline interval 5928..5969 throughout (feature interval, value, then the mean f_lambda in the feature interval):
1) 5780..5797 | 0.41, 47.4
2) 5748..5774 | -0.16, 49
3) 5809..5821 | 0.00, 48.5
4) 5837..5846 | -0.01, 48.5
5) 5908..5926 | -0.03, 48.2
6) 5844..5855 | 0.34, 46.9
